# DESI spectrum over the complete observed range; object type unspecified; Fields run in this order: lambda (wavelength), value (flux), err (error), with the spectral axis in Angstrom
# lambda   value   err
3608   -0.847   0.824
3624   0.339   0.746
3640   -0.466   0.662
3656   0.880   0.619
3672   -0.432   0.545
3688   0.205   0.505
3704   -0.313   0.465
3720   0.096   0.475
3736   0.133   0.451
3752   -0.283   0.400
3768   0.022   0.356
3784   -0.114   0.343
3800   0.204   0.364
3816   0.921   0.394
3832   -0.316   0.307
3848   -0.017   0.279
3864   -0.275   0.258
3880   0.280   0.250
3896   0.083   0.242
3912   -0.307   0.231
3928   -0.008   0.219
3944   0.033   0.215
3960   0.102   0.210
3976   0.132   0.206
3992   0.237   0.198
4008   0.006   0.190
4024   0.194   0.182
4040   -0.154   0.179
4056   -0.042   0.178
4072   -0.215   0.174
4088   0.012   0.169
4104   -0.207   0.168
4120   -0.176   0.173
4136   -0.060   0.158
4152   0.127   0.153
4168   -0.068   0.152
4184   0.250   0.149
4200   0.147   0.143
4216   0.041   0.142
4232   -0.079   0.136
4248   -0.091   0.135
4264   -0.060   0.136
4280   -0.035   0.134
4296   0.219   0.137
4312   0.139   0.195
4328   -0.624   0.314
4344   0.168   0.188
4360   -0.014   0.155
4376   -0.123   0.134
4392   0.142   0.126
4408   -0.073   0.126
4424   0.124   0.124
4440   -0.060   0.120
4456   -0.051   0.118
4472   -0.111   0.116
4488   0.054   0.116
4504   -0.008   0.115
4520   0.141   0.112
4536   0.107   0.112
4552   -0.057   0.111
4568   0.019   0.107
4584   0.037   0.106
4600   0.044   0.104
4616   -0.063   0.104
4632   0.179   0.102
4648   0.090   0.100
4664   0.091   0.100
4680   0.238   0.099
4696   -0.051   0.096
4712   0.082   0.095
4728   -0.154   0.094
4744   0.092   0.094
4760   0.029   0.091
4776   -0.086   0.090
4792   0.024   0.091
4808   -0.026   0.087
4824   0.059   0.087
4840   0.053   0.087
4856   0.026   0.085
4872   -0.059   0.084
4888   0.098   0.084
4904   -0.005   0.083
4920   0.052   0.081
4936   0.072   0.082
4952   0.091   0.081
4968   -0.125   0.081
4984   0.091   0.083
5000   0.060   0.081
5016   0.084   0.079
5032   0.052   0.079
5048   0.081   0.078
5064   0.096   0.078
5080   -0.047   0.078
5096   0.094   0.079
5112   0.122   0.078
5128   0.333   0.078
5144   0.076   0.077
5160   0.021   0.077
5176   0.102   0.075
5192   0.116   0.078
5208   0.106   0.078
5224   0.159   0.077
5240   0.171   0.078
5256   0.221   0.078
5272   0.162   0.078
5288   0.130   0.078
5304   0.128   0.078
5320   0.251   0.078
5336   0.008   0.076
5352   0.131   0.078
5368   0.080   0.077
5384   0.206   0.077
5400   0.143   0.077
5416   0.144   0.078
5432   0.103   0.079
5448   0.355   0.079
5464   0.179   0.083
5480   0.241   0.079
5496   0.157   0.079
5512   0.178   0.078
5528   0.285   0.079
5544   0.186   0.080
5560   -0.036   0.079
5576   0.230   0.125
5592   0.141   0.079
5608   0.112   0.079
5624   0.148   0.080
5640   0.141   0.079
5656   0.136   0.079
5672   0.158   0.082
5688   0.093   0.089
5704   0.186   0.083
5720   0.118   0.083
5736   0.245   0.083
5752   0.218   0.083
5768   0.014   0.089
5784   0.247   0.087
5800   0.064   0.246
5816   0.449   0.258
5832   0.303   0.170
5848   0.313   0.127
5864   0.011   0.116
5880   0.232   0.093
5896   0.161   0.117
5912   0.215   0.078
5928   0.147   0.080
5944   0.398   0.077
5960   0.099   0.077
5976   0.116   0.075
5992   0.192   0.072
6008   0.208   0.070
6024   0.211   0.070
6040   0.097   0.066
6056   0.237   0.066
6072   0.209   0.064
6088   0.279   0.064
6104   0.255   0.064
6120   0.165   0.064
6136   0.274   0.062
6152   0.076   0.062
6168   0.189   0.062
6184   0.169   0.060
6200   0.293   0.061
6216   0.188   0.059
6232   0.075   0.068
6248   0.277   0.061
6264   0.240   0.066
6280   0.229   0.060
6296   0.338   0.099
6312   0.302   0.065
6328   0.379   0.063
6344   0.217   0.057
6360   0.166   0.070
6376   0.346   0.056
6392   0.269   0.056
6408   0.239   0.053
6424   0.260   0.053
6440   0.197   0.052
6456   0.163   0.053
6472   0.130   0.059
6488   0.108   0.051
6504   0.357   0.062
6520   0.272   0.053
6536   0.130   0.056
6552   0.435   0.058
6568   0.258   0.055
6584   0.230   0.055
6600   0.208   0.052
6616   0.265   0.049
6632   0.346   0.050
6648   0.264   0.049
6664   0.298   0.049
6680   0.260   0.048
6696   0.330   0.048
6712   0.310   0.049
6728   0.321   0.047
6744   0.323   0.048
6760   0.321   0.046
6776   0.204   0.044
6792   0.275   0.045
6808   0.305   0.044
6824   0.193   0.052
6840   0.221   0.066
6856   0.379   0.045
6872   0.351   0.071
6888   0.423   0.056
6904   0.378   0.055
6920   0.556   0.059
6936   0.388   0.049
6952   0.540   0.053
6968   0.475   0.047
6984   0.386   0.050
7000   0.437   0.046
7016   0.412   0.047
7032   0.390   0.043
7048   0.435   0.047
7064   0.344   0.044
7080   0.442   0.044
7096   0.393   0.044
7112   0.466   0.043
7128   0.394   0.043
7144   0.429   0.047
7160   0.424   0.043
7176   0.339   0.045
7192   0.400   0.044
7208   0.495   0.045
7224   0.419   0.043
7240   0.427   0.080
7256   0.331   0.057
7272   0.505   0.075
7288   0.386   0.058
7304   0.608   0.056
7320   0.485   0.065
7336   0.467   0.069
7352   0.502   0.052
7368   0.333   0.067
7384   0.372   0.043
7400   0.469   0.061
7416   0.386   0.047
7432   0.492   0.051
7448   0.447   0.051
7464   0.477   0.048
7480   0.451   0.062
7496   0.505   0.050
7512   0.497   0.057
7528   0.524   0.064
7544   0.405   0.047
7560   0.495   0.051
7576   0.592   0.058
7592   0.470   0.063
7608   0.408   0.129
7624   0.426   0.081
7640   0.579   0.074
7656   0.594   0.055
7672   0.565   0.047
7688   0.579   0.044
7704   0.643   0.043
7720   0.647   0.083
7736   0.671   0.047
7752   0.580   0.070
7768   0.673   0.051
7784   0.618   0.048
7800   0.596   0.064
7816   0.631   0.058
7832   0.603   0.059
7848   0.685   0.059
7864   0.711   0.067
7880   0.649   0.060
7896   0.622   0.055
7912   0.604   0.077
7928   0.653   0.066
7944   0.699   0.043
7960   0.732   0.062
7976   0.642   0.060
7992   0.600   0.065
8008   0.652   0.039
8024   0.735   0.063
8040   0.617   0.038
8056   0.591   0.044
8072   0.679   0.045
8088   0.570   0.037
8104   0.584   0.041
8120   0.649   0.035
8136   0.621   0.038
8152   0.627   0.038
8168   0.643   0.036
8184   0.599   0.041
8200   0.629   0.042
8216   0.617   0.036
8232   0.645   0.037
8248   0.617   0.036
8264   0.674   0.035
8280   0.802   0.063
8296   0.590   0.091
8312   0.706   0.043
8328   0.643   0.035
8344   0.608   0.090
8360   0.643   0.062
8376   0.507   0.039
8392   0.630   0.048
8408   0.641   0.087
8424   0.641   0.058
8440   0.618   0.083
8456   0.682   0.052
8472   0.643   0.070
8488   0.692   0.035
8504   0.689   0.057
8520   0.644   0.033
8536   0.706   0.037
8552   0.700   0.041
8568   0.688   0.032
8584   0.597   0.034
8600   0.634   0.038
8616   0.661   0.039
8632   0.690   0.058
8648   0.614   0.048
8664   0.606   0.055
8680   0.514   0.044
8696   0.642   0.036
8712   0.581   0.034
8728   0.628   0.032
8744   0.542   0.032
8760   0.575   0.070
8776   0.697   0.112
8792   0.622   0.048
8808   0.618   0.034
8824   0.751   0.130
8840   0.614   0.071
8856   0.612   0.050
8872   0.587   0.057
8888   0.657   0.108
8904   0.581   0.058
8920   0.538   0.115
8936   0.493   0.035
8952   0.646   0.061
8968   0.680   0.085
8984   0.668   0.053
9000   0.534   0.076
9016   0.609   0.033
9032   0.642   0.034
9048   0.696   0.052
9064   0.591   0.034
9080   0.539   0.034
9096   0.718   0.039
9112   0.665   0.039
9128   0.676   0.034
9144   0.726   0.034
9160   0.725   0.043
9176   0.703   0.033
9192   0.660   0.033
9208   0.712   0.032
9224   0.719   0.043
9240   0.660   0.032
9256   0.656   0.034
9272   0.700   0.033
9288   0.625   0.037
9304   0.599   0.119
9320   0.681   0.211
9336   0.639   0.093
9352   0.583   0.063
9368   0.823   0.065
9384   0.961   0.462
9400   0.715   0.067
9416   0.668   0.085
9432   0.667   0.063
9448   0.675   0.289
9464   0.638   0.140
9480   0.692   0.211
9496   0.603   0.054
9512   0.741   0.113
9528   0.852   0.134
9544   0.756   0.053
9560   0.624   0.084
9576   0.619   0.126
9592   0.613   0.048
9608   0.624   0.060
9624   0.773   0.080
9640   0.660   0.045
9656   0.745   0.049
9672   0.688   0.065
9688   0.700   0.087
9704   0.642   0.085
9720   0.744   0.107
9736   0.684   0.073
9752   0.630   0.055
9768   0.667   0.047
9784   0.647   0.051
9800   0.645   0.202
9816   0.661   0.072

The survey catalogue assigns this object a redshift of 0.721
